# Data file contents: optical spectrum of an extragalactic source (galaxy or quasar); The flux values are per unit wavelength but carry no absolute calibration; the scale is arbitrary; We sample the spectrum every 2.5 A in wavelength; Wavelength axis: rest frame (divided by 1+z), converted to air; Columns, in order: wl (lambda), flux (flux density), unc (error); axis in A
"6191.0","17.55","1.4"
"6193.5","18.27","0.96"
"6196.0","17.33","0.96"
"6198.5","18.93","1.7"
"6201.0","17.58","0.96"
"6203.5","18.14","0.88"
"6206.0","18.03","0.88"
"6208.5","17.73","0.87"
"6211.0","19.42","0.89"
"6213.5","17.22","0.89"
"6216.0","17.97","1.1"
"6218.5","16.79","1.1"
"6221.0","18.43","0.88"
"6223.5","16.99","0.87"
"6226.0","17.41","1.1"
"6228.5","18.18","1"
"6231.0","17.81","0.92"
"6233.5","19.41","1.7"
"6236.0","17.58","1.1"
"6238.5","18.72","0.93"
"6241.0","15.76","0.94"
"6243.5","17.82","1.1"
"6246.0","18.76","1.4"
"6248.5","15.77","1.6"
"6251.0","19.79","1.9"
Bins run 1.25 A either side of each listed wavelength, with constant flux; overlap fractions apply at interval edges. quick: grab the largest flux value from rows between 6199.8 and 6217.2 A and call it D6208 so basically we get 19.42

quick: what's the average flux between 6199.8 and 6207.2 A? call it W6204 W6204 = 17.9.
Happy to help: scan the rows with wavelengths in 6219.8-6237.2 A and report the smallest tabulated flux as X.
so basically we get 16.99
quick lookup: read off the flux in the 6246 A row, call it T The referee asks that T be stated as 18.76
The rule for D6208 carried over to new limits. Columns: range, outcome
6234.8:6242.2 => 18.72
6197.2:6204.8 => 18.93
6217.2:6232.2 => 18.43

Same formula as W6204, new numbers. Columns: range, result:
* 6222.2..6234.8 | 18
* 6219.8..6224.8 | 17.7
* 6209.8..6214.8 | 18.3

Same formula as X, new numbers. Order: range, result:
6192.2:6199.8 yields 17.33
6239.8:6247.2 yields 15.76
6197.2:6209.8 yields 17.58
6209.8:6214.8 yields 17.22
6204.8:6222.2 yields 16.79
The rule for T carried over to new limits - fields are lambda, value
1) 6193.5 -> 18.27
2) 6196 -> 17.33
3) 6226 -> 17.41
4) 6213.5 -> 17.22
